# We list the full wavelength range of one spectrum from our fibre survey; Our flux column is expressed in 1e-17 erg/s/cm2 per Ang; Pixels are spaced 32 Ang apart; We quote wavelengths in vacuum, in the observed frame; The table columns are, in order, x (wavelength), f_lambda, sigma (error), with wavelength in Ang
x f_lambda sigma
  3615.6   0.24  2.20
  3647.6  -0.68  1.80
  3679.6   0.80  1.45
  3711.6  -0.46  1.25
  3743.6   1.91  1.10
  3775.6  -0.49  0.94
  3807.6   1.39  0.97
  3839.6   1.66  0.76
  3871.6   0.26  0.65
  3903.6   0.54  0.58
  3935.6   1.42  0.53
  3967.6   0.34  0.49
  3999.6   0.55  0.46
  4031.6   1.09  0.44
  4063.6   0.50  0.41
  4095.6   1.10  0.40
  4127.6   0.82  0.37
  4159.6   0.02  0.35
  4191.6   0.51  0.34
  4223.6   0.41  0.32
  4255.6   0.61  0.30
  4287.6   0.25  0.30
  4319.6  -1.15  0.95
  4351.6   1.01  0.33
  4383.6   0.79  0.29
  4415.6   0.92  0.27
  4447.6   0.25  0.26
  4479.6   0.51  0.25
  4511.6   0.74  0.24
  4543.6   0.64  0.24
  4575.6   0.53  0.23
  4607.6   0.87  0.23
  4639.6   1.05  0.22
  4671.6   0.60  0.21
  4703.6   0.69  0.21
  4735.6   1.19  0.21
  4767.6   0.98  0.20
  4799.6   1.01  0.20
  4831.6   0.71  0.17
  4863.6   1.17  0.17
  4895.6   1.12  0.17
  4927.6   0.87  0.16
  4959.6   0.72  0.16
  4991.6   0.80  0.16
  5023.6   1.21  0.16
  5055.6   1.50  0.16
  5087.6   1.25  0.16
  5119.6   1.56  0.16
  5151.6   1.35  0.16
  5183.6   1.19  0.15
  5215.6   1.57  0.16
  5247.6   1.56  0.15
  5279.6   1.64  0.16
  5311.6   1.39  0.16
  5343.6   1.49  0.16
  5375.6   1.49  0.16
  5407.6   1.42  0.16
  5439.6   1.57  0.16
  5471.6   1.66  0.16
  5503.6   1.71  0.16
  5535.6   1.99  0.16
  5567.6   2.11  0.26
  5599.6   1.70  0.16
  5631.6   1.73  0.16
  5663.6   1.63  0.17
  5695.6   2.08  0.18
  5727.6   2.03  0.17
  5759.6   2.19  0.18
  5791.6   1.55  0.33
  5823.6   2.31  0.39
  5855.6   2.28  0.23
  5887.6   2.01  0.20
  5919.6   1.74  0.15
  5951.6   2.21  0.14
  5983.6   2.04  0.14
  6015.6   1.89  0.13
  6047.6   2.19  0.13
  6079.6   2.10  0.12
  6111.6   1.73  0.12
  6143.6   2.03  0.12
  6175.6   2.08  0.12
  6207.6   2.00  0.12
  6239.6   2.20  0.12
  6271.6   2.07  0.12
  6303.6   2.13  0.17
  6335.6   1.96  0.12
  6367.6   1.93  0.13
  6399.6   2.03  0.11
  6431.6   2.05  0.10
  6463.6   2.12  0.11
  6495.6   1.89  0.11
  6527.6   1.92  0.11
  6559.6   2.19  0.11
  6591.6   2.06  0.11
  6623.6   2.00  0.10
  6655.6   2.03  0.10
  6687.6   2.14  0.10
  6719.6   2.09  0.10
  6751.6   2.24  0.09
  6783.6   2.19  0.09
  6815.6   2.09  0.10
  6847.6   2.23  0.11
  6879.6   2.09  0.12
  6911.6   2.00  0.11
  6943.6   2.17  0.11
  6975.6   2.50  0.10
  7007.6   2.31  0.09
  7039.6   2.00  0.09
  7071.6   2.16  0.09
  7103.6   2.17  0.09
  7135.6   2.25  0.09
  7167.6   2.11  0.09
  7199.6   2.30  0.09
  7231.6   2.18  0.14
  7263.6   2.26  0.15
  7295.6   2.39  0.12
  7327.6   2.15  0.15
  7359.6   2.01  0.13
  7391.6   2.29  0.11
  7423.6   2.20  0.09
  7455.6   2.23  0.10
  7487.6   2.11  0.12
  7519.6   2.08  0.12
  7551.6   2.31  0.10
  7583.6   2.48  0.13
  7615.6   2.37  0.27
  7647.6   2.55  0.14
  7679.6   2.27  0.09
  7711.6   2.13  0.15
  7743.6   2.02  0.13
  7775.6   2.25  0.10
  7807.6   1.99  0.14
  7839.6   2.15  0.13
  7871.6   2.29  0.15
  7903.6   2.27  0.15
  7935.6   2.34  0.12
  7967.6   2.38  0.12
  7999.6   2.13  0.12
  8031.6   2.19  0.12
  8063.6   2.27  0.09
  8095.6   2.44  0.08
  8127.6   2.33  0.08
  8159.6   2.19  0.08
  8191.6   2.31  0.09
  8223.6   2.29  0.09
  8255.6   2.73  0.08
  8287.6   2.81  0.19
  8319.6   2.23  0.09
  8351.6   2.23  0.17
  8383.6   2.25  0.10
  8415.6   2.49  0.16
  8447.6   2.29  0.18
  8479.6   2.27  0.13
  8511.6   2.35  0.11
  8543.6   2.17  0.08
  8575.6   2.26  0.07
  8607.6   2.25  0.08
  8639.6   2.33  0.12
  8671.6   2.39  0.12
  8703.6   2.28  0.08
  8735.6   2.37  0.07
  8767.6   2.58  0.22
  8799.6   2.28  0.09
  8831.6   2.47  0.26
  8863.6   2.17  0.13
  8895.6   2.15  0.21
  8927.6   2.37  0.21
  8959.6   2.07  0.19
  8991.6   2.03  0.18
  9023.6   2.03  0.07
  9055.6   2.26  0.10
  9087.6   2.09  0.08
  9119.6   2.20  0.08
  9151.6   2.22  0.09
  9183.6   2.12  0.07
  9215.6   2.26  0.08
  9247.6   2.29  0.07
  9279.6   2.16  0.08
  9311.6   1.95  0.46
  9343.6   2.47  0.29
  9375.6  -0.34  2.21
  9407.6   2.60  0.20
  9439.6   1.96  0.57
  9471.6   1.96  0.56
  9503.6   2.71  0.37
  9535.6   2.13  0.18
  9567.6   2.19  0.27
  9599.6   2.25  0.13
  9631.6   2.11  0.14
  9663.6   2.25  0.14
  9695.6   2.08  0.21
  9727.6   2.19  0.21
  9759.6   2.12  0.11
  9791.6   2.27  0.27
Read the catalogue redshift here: 0.26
